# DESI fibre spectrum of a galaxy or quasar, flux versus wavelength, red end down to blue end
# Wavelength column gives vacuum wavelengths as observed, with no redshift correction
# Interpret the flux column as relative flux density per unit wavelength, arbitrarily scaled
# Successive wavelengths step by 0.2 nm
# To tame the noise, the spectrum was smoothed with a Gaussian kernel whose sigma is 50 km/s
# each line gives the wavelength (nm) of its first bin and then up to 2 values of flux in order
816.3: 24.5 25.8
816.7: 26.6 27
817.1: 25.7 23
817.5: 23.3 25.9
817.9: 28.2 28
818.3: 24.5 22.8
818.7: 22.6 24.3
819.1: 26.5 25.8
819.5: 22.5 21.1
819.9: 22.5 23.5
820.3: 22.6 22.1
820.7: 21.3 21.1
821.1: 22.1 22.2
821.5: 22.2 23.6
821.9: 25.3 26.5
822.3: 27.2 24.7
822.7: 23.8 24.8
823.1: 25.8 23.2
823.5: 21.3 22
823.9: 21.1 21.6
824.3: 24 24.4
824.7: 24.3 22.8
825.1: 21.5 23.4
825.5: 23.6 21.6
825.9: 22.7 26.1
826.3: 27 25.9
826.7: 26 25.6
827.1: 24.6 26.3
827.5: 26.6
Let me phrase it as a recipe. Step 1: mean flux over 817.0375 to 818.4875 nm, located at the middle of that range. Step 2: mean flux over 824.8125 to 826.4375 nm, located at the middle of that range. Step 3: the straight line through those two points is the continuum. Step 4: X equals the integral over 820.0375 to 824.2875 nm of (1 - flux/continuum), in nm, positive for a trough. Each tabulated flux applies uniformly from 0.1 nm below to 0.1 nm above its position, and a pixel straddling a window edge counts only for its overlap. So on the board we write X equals 0.198 nm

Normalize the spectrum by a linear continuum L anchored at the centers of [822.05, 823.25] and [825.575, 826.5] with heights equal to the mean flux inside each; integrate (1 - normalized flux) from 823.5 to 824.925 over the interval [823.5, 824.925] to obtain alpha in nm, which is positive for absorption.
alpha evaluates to 0.124 nm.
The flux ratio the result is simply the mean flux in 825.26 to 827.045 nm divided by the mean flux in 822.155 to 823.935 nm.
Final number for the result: 1.0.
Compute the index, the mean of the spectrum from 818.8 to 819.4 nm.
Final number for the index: 25.5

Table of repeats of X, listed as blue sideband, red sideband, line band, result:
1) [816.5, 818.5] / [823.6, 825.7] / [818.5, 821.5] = 0.22 nm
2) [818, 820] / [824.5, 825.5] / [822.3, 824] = -0.01 nm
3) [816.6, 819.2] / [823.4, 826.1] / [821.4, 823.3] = -0.09 nm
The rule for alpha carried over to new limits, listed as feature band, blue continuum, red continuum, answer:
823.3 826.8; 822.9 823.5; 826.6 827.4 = 0.19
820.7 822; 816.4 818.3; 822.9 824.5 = 0.07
